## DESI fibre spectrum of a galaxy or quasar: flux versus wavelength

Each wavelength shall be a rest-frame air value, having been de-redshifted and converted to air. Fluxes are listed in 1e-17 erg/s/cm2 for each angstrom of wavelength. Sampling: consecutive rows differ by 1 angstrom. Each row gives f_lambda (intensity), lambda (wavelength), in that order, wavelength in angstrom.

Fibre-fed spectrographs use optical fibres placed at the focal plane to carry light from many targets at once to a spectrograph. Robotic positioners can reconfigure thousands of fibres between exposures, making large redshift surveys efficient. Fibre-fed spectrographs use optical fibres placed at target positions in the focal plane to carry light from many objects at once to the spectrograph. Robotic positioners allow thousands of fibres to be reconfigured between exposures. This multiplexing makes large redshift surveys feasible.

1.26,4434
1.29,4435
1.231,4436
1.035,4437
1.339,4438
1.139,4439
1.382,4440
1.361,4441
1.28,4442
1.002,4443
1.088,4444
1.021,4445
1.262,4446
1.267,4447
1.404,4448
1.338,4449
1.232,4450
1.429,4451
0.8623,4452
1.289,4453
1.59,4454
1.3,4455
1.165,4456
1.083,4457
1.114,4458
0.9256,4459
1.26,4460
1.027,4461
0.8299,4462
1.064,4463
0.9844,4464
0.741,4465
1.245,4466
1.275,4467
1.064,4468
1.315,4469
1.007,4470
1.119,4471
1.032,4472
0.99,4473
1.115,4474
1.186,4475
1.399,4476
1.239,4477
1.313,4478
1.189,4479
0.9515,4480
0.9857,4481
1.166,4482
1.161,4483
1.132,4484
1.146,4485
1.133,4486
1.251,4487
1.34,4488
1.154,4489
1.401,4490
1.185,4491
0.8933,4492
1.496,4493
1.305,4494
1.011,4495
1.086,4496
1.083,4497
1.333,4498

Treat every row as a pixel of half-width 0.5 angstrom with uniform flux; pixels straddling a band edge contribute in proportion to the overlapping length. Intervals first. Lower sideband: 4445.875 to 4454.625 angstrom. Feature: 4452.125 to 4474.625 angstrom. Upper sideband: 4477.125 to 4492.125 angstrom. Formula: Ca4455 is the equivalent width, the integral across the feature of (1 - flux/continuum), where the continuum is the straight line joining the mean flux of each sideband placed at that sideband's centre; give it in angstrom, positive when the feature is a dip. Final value 2.5 angstrom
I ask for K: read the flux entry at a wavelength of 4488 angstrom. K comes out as 1.34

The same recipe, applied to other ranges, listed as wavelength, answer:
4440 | 1.382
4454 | 1.59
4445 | 1.021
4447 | 1.267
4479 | 1.189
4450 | 1.232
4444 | 1.088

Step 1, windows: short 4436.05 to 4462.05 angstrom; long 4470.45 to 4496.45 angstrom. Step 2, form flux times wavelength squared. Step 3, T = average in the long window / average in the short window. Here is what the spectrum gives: 1.0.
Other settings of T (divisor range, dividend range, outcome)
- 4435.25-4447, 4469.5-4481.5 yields 0.95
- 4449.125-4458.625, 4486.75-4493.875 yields 1.03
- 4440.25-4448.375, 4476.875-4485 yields 0.95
